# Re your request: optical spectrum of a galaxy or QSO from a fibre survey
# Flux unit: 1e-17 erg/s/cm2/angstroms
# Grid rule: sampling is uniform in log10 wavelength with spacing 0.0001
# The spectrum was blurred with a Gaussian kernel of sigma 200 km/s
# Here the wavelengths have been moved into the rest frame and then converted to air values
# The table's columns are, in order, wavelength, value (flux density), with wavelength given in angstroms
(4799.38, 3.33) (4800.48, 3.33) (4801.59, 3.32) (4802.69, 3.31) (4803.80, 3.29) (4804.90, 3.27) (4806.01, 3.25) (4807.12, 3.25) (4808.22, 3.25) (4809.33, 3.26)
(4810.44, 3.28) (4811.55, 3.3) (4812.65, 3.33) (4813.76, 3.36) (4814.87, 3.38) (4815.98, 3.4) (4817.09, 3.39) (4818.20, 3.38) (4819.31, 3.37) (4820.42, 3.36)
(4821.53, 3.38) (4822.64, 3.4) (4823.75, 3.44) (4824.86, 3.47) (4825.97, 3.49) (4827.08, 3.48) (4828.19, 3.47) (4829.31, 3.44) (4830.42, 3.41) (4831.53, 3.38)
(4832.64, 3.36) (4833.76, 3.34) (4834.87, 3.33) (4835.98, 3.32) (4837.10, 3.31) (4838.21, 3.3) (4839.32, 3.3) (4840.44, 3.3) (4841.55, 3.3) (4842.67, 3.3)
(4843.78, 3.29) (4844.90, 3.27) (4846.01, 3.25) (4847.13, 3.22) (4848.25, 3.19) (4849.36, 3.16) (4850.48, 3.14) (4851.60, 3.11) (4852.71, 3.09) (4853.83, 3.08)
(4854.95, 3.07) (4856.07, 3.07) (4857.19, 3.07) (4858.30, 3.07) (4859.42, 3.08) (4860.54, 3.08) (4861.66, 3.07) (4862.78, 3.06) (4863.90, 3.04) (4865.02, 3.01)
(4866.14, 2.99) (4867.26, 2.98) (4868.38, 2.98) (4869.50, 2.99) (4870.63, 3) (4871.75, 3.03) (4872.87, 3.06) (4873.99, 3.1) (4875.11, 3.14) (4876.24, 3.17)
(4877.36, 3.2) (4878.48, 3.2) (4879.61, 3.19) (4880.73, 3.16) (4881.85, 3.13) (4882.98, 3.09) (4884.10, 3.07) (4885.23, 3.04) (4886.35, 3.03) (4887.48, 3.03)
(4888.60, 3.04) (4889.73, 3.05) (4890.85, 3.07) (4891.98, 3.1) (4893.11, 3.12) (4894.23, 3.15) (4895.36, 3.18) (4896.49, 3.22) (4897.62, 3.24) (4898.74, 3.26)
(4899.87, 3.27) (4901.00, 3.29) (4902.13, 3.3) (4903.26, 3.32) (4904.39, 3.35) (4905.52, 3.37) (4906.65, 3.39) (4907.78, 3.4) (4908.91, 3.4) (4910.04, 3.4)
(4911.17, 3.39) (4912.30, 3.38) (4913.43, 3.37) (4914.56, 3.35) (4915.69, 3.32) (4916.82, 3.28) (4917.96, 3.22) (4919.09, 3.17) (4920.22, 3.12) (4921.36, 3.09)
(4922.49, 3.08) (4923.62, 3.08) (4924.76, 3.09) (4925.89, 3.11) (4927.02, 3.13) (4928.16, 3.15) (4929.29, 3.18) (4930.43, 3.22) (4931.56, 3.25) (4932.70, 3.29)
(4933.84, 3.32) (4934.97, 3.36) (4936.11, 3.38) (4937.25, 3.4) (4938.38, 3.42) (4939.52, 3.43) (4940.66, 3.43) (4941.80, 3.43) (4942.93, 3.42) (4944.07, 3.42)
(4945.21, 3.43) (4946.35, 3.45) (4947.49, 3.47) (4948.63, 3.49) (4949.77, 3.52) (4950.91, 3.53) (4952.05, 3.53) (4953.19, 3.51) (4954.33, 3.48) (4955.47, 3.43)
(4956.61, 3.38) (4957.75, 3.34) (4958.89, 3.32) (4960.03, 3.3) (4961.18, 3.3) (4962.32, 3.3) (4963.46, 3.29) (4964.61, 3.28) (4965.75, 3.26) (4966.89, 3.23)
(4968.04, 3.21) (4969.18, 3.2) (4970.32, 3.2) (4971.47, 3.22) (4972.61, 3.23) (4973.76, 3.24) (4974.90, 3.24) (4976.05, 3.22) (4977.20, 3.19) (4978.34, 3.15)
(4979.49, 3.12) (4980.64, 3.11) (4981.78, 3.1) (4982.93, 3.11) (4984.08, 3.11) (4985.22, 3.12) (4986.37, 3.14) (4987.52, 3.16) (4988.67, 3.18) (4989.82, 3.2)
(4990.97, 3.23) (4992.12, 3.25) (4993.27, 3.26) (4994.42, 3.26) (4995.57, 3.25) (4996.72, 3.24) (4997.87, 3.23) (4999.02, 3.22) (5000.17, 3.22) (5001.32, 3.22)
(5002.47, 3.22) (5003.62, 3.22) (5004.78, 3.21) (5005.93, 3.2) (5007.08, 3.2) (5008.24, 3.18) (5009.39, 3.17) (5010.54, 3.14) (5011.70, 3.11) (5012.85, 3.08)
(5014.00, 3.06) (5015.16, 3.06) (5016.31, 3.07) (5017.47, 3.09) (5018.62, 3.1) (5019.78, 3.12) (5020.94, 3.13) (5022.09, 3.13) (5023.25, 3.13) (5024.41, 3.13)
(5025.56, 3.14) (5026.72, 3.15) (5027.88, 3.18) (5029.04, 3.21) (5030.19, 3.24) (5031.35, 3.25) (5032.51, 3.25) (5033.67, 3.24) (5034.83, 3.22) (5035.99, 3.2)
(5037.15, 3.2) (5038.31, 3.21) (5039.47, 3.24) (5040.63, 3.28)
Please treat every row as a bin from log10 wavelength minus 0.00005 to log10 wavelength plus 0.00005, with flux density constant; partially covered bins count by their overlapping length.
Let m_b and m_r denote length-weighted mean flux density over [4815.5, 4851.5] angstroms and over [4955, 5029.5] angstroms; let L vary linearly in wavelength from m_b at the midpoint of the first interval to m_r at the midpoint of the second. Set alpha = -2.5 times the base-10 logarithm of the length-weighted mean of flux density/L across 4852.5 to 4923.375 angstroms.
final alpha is 0.04 mag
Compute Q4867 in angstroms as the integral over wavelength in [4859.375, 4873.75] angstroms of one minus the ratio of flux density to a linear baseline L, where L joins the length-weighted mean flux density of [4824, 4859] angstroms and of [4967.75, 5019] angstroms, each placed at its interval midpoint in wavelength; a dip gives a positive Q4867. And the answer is 1.0 angstroms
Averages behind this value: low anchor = 3.27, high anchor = 3.18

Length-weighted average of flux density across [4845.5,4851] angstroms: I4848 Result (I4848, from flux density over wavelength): 3.19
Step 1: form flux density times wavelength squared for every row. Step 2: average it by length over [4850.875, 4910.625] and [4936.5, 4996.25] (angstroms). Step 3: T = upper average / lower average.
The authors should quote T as 1.1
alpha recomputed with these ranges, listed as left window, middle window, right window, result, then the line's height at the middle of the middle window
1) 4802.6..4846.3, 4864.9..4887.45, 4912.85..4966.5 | 0.087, 3.33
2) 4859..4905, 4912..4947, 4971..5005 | -0.044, 3.15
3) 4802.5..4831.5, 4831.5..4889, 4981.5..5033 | 0.059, 3.32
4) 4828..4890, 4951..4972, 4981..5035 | -0.053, 3.17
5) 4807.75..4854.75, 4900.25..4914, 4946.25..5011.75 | -0.025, 3.29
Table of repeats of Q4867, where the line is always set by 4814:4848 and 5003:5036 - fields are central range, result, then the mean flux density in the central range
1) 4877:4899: 1.1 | 3.13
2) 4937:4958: -1.4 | 3.45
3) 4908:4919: -0.2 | 3.34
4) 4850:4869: 1.5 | 3.06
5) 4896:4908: -0.1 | 3.31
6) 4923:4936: 0.2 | 3.2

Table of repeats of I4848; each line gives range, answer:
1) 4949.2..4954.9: 3.51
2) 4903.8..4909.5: 3.38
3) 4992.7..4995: 3.26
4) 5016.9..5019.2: 3.1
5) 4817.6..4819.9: 3.37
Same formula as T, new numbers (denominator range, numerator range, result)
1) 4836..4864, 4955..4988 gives 1.07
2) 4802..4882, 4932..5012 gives 1.07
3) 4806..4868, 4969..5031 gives 1.04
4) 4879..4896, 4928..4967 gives 1.12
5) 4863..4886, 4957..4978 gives 1.10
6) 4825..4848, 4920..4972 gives 1.04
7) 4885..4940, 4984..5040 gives 1.02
